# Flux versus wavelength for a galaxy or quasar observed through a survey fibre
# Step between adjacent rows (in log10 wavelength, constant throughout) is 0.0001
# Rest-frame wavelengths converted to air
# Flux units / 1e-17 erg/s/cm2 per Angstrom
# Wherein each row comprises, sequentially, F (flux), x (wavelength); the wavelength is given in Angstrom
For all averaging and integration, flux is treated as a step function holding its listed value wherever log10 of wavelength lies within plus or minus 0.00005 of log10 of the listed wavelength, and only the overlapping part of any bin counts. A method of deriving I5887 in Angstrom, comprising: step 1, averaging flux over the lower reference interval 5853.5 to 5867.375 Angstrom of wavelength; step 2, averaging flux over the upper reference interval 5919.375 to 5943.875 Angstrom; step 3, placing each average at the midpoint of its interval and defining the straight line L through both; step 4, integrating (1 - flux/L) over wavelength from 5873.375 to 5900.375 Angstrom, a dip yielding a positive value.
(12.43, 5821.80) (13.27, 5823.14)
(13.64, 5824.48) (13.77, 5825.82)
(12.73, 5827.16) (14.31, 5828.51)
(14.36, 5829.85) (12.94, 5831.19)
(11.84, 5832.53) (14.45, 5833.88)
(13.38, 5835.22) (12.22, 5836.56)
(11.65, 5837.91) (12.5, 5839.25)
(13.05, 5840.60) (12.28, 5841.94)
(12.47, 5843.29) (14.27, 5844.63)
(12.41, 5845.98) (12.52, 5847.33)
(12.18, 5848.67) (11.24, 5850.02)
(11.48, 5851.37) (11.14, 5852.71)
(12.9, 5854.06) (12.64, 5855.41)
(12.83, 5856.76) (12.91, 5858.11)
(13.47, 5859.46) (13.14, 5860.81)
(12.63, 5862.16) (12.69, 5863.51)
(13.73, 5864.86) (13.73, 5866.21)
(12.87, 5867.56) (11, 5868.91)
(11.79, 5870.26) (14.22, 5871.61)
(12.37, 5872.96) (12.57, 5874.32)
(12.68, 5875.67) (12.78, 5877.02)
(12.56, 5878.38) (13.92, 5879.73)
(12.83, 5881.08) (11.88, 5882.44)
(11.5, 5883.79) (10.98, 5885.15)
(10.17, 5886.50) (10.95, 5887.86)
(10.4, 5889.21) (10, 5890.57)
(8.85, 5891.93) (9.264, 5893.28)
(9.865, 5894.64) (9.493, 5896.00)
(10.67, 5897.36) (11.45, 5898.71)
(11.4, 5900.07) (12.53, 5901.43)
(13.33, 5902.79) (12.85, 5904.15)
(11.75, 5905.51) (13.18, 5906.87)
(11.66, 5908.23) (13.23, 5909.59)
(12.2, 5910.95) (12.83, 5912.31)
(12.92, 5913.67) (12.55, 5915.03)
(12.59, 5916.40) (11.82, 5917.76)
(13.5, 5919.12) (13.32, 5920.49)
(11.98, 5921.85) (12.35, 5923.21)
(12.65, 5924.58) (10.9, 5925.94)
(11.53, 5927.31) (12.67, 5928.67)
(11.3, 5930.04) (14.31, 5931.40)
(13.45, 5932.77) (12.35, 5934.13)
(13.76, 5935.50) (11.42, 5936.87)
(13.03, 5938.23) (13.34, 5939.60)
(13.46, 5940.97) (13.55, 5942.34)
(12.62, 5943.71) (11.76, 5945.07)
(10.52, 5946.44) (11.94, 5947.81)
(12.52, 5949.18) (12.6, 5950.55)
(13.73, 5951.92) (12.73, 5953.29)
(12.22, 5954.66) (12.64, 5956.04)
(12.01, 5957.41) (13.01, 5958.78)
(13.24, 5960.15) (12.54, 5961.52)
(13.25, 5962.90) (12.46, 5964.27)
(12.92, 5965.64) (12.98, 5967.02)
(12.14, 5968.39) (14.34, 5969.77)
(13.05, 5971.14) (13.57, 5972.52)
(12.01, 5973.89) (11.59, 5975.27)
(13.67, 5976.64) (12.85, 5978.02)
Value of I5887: 3.6 Angstrom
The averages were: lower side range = 13.1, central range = 11.2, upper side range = 12.7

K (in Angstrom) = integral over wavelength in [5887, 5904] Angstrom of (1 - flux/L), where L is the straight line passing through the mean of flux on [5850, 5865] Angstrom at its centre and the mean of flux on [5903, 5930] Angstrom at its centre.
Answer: 2.4 Angstrom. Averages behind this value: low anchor 12.6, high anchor 12.4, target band 10.7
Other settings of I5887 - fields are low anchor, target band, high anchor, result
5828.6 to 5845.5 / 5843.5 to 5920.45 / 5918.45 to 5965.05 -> 4.1 Angstrom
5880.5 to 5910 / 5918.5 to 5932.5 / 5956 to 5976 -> -0.7 Angstrom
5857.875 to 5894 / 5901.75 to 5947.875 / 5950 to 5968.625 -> -0.3 Angstrom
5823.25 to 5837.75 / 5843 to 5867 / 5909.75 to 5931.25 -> 0.7 Angstrom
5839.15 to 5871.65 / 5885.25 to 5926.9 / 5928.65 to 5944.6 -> 3.7 Angstrom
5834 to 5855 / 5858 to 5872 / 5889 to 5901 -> -1.7 Angstrom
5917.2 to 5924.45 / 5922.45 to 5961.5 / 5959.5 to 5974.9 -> 0.6 Angstrom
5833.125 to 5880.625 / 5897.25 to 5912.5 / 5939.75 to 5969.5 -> 0.5 Angstrom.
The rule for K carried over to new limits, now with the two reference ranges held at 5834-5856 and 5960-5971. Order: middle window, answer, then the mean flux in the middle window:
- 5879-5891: 1.13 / 11.4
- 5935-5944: -0.12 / 13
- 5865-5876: -0.13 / 12.7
